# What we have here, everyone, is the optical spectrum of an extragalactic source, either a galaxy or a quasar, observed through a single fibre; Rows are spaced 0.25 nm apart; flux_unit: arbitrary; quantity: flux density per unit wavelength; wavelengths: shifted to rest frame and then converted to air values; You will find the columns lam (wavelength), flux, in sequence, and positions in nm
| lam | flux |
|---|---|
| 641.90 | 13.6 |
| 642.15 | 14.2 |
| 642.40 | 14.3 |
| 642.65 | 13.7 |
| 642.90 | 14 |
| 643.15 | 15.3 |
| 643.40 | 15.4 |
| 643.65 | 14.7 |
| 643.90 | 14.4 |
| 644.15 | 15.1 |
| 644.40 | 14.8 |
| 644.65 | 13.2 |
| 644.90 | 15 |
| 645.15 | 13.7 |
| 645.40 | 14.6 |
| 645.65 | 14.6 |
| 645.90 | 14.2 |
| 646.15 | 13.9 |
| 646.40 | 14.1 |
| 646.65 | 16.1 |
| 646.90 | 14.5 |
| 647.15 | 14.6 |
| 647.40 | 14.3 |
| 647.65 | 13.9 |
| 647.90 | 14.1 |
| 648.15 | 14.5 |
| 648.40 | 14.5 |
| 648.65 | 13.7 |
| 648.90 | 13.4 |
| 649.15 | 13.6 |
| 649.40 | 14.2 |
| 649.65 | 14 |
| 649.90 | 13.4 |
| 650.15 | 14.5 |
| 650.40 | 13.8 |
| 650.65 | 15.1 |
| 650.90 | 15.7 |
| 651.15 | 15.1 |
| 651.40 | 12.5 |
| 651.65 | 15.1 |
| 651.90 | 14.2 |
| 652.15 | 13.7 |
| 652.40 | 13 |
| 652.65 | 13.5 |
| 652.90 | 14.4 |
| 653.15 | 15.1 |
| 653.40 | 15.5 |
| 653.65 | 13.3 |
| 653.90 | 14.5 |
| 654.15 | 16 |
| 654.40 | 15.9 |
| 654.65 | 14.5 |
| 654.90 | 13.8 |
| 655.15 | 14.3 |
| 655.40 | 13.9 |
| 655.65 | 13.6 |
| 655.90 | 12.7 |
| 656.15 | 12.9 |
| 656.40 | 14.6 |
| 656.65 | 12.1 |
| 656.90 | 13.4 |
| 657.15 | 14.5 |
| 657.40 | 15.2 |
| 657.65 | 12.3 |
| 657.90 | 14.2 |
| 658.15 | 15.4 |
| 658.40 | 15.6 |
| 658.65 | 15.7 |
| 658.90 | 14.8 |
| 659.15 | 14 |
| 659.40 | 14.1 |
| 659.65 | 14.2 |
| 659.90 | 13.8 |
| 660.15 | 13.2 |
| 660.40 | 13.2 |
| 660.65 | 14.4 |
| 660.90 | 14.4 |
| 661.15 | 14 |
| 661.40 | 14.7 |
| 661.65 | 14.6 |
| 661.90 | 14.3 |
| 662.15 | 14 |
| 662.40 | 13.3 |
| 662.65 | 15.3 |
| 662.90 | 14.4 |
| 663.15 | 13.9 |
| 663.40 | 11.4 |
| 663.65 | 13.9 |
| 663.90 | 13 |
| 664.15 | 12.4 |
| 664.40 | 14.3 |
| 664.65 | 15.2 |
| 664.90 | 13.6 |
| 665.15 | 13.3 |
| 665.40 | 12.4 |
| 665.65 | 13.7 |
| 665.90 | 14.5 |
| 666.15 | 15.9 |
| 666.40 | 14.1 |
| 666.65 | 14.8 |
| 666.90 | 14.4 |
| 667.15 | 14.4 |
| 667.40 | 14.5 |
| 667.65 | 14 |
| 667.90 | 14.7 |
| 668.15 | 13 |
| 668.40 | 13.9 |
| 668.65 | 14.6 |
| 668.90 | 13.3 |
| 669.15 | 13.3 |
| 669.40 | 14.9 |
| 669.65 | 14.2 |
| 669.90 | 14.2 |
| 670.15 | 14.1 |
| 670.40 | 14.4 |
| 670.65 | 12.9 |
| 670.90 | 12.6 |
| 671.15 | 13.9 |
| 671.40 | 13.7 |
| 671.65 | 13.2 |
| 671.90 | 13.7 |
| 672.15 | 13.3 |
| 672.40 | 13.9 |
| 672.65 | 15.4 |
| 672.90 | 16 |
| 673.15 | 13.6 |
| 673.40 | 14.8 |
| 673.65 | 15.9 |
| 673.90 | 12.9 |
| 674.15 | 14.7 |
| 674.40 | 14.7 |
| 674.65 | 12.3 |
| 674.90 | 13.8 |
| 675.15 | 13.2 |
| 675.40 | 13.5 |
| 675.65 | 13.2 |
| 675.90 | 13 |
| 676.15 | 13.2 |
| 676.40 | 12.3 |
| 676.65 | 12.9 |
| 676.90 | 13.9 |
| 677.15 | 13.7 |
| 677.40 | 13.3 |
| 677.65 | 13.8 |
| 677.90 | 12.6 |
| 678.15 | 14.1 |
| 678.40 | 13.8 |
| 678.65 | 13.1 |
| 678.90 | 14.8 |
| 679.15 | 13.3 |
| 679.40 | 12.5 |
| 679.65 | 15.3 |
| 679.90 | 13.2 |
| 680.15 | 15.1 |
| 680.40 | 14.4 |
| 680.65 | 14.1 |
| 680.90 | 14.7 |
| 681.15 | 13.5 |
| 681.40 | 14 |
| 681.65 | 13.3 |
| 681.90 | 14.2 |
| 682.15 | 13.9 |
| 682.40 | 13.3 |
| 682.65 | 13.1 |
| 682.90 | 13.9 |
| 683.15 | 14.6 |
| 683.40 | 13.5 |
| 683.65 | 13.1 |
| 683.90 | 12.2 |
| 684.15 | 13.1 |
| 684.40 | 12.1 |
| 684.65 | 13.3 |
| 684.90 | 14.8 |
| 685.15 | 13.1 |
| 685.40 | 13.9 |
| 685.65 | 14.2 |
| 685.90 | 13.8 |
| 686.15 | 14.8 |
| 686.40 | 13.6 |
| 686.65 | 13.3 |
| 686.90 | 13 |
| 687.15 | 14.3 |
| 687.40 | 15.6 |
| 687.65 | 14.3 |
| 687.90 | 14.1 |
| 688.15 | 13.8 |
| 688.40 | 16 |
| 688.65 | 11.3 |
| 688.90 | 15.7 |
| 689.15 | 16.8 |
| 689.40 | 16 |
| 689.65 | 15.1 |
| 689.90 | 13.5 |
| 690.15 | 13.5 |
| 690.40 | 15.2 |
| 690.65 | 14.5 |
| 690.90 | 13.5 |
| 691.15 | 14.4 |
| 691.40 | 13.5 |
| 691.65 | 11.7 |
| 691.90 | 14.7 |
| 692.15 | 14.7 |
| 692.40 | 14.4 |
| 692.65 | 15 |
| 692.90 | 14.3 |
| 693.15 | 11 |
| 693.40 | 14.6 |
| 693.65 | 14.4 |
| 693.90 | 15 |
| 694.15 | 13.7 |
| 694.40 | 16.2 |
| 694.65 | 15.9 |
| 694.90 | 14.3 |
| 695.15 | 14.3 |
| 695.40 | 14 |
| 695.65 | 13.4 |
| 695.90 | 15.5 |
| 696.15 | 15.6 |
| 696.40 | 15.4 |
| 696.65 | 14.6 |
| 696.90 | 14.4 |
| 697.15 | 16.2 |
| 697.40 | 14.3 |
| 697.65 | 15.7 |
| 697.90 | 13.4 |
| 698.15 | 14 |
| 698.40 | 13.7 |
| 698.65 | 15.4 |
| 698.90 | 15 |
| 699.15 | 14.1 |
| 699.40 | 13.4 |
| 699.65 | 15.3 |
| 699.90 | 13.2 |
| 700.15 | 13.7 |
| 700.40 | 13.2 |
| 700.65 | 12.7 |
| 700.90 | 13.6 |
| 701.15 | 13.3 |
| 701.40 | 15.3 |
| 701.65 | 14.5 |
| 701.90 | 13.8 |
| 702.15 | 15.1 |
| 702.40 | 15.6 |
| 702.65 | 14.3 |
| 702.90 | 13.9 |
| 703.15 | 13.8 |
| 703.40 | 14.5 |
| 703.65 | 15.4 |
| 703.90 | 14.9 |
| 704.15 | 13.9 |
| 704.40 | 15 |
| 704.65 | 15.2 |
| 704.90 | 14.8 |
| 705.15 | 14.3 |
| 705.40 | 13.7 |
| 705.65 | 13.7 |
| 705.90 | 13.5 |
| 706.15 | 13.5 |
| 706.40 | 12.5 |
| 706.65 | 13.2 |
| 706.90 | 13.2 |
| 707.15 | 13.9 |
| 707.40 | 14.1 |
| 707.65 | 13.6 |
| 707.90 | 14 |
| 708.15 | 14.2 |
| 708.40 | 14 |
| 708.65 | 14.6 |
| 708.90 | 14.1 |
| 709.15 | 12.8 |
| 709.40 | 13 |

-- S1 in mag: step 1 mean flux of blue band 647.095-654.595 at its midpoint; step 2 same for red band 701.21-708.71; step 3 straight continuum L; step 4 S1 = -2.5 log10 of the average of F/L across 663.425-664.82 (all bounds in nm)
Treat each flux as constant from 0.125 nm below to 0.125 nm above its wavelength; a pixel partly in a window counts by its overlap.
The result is 0.05 mag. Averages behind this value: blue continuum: 14.3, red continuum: 14.2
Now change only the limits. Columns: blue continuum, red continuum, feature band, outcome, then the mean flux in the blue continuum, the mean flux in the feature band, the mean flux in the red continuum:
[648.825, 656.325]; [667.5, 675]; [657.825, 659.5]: -0.06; 14.2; 14.9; 14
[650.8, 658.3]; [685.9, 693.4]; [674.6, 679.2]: 0.06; 14.2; 13.4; 14.2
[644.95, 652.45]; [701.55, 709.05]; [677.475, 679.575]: 0.05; 14.2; 13.5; 14.2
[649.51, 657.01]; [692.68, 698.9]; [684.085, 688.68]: 0.05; 14.1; 13.9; 14.6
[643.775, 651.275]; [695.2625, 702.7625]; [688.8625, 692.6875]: -0.01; 14.4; 14.5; 14.4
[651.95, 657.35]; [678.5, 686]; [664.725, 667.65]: -0.02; 14.1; 14.2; 13.7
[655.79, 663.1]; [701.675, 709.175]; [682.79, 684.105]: 0.05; 14.1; 13.4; 14.1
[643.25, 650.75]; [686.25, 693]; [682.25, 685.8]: 0.07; 14.3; 13.4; 14.3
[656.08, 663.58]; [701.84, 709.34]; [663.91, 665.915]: 0.04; 14.1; 13.6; 14.1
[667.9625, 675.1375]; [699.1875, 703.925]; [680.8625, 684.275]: 0.04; 14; 13.6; 14.2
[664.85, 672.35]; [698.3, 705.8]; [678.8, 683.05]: 0.01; 13.9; 13.9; 14.3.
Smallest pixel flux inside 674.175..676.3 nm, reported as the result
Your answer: 12.3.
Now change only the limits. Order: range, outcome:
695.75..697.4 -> 14.3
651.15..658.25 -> 12.1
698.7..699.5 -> 13.4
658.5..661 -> 13.2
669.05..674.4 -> 12.6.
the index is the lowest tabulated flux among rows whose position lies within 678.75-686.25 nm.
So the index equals 12.1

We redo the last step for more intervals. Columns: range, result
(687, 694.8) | 11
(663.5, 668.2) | 12.4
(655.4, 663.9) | 11.4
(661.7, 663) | 13.3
